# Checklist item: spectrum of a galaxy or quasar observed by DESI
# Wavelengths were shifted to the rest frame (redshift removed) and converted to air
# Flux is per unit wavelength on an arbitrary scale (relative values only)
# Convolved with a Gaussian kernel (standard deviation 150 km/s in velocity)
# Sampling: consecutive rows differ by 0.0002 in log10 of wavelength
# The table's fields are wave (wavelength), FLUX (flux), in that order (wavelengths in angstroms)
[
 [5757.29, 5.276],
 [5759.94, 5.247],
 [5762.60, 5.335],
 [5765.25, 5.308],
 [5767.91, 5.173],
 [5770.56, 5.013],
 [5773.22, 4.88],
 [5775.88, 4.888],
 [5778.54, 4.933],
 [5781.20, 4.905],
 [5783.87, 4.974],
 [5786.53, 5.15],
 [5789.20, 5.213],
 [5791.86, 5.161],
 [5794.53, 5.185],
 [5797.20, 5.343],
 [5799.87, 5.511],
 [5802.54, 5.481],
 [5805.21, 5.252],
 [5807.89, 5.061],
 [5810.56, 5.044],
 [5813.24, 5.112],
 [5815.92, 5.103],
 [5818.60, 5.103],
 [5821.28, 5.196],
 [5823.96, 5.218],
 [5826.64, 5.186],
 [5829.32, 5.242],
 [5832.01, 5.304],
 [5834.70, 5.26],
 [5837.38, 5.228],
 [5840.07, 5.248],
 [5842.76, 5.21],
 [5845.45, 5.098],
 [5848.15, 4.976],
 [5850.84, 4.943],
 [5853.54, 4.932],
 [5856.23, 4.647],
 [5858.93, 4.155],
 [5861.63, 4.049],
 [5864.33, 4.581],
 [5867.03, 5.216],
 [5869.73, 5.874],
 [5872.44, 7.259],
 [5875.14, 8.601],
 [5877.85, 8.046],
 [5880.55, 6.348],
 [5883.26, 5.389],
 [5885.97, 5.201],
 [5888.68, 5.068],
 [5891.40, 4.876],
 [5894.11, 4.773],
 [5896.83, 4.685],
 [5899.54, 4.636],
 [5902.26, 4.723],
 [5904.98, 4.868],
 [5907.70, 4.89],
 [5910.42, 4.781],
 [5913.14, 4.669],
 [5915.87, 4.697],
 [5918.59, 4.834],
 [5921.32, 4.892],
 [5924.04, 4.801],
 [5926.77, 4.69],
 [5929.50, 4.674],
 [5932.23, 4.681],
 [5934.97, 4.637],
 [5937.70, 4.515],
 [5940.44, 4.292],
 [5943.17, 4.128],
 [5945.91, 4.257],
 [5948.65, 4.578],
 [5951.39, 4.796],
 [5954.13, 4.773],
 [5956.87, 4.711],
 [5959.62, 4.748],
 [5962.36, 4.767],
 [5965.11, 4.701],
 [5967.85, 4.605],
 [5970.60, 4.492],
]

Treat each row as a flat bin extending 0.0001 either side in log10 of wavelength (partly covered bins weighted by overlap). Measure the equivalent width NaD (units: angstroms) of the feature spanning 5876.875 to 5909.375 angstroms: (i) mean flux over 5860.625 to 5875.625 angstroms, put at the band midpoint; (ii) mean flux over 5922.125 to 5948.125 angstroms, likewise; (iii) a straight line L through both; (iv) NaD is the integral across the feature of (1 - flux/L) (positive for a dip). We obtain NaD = 0.6 angstroms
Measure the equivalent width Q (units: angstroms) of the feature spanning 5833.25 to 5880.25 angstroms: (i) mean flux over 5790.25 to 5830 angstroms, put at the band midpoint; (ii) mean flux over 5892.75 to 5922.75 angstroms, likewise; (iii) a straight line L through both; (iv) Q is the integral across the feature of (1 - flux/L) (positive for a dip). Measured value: -4.87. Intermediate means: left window 5.21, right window 4.77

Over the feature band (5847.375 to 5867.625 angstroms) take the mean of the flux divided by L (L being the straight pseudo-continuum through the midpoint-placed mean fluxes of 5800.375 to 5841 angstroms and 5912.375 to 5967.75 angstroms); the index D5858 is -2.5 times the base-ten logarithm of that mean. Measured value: 0.084 mag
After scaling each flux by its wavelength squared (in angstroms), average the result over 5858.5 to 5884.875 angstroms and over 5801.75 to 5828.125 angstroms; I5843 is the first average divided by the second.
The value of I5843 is 1.2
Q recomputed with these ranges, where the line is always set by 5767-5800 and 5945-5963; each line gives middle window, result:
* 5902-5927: -0.14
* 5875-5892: -4.43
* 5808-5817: -0.12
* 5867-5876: -3.68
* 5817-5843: -1.29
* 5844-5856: -0.08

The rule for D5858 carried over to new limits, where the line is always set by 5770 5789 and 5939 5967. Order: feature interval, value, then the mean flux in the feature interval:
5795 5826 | -0.068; 5.22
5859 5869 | 0.033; 4.64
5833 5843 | -0.087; 5.24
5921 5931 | -0.027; 4.75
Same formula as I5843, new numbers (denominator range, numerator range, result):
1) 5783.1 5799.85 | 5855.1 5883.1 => 1.16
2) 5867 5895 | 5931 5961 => 0.76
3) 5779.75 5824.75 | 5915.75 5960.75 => 0.94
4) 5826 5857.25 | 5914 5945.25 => 0.93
